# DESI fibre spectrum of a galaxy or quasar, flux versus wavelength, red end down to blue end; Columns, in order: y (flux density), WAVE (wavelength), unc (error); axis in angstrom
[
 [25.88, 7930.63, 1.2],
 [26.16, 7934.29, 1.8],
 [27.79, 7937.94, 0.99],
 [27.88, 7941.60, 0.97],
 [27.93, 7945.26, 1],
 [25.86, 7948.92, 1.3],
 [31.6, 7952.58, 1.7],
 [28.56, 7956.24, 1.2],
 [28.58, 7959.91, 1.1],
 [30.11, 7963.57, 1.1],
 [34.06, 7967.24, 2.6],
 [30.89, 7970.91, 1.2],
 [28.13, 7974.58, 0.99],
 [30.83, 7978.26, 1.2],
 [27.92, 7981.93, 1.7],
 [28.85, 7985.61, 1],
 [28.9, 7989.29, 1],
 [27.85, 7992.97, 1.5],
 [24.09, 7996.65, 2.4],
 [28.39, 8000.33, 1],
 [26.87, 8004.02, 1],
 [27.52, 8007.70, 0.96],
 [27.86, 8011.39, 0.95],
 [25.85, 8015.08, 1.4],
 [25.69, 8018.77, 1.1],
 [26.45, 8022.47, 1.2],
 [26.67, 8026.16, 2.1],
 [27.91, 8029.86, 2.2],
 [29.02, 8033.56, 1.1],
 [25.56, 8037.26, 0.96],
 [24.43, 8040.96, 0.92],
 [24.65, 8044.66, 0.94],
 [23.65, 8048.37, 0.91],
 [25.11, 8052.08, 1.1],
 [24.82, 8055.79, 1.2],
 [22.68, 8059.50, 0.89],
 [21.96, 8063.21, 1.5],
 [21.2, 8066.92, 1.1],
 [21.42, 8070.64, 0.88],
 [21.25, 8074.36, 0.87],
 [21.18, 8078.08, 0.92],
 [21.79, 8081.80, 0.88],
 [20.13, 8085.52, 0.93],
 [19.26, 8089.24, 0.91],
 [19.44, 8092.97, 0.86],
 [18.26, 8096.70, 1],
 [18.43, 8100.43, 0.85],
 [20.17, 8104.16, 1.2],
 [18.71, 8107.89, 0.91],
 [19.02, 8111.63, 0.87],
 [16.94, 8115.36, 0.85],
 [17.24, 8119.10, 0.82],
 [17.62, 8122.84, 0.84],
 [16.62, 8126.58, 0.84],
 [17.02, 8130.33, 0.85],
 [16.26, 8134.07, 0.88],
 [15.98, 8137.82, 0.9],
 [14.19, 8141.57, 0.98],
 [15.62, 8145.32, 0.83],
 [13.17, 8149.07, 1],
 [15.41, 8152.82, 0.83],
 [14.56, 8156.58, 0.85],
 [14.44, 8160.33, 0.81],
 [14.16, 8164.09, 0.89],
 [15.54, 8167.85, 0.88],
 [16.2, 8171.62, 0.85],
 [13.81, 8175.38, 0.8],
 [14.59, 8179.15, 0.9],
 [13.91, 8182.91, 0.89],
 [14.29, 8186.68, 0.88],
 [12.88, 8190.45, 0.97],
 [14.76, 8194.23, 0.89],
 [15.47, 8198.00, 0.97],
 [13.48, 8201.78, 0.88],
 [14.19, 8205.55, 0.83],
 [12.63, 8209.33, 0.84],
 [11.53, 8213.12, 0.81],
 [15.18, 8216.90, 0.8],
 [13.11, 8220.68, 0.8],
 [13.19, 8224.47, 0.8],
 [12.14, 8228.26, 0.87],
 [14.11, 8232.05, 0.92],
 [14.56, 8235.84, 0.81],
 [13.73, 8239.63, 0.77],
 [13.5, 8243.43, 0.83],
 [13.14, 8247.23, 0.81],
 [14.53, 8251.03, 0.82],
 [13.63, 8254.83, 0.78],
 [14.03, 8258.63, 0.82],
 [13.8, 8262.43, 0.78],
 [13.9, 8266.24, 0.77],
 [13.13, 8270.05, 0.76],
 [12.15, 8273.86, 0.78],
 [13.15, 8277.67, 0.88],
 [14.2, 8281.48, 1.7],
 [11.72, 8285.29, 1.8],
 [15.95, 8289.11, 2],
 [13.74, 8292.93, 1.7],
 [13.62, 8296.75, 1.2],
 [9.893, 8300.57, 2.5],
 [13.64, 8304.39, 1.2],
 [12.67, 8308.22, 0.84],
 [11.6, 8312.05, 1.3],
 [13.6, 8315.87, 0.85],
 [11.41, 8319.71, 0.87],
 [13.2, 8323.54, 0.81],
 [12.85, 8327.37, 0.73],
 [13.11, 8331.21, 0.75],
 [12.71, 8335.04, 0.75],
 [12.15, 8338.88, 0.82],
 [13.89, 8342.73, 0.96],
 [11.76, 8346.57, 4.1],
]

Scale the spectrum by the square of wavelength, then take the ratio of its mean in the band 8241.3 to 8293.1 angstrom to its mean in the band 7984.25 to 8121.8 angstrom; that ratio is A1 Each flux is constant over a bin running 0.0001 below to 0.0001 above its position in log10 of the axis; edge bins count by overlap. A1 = 0.6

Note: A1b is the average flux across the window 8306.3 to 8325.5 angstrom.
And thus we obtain 12.5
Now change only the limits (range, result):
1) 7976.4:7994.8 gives 28.9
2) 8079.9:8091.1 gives 20.4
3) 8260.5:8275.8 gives 13.2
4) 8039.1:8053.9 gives 24.5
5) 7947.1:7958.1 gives 28.7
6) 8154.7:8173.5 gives 15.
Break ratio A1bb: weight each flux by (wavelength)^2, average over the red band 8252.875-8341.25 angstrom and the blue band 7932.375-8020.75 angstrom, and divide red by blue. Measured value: 0.5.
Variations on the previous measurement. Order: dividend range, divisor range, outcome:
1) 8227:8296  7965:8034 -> 0.52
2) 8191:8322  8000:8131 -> 0.62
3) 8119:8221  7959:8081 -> 0.58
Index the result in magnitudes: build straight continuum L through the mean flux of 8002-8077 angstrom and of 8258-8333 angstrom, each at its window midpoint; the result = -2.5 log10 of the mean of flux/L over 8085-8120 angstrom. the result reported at 0.18 mag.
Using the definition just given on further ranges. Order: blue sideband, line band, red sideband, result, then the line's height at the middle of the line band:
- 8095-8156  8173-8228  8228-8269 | 0.09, 15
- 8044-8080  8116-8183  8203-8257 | 0.16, 17.9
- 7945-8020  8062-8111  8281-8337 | 0.16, 23.5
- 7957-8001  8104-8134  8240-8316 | 0.22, 21.7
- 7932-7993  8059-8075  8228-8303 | 0.09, 23.6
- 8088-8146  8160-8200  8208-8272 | 0.07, 15.5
